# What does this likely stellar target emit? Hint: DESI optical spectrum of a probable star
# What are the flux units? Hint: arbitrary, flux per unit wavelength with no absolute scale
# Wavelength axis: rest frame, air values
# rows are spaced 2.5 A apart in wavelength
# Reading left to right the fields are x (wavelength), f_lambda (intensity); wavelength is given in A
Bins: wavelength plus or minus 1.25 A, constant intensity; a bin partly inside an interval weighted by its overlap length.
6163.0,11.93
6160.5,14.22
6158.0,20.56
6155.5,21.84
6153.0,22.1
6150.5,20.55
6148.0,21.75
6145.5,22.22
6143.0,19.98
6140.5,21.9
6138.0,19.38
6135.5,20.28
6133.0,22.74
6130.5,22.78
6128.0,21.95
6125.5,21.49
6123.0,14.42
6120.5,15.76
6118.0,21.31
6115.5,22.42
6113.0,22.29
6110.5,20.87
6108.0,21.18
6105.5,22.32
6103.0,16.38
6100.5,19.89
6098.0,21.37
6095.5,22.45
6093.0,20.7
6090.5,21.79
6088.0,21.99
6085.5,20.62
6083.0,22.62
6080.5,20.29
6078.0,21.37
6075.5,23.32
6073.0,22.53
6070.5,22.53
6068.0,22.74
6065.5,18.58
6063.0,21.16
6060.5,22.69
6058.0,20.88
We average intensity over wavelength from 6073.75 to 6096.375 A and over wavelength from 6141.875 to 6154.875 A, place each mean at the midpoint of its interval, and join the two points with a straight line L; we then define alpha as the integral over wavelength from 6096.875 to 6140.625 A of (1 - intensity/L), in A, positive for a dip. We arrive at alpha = 2.2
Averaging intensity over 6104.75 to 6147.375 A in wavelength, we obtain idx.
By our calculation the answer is 20.8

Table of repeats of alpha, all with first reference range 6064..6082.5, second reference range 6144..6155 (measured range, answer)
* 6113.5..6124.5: 1.44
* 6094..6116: 0.69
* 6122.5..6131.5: 0.45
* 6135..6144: 0.51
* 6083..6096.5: 0.03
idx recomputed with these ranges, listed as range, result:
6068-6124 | 20.9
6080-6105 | 20.9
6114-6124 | 18.7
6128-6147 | 21.4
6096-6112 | 20.5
